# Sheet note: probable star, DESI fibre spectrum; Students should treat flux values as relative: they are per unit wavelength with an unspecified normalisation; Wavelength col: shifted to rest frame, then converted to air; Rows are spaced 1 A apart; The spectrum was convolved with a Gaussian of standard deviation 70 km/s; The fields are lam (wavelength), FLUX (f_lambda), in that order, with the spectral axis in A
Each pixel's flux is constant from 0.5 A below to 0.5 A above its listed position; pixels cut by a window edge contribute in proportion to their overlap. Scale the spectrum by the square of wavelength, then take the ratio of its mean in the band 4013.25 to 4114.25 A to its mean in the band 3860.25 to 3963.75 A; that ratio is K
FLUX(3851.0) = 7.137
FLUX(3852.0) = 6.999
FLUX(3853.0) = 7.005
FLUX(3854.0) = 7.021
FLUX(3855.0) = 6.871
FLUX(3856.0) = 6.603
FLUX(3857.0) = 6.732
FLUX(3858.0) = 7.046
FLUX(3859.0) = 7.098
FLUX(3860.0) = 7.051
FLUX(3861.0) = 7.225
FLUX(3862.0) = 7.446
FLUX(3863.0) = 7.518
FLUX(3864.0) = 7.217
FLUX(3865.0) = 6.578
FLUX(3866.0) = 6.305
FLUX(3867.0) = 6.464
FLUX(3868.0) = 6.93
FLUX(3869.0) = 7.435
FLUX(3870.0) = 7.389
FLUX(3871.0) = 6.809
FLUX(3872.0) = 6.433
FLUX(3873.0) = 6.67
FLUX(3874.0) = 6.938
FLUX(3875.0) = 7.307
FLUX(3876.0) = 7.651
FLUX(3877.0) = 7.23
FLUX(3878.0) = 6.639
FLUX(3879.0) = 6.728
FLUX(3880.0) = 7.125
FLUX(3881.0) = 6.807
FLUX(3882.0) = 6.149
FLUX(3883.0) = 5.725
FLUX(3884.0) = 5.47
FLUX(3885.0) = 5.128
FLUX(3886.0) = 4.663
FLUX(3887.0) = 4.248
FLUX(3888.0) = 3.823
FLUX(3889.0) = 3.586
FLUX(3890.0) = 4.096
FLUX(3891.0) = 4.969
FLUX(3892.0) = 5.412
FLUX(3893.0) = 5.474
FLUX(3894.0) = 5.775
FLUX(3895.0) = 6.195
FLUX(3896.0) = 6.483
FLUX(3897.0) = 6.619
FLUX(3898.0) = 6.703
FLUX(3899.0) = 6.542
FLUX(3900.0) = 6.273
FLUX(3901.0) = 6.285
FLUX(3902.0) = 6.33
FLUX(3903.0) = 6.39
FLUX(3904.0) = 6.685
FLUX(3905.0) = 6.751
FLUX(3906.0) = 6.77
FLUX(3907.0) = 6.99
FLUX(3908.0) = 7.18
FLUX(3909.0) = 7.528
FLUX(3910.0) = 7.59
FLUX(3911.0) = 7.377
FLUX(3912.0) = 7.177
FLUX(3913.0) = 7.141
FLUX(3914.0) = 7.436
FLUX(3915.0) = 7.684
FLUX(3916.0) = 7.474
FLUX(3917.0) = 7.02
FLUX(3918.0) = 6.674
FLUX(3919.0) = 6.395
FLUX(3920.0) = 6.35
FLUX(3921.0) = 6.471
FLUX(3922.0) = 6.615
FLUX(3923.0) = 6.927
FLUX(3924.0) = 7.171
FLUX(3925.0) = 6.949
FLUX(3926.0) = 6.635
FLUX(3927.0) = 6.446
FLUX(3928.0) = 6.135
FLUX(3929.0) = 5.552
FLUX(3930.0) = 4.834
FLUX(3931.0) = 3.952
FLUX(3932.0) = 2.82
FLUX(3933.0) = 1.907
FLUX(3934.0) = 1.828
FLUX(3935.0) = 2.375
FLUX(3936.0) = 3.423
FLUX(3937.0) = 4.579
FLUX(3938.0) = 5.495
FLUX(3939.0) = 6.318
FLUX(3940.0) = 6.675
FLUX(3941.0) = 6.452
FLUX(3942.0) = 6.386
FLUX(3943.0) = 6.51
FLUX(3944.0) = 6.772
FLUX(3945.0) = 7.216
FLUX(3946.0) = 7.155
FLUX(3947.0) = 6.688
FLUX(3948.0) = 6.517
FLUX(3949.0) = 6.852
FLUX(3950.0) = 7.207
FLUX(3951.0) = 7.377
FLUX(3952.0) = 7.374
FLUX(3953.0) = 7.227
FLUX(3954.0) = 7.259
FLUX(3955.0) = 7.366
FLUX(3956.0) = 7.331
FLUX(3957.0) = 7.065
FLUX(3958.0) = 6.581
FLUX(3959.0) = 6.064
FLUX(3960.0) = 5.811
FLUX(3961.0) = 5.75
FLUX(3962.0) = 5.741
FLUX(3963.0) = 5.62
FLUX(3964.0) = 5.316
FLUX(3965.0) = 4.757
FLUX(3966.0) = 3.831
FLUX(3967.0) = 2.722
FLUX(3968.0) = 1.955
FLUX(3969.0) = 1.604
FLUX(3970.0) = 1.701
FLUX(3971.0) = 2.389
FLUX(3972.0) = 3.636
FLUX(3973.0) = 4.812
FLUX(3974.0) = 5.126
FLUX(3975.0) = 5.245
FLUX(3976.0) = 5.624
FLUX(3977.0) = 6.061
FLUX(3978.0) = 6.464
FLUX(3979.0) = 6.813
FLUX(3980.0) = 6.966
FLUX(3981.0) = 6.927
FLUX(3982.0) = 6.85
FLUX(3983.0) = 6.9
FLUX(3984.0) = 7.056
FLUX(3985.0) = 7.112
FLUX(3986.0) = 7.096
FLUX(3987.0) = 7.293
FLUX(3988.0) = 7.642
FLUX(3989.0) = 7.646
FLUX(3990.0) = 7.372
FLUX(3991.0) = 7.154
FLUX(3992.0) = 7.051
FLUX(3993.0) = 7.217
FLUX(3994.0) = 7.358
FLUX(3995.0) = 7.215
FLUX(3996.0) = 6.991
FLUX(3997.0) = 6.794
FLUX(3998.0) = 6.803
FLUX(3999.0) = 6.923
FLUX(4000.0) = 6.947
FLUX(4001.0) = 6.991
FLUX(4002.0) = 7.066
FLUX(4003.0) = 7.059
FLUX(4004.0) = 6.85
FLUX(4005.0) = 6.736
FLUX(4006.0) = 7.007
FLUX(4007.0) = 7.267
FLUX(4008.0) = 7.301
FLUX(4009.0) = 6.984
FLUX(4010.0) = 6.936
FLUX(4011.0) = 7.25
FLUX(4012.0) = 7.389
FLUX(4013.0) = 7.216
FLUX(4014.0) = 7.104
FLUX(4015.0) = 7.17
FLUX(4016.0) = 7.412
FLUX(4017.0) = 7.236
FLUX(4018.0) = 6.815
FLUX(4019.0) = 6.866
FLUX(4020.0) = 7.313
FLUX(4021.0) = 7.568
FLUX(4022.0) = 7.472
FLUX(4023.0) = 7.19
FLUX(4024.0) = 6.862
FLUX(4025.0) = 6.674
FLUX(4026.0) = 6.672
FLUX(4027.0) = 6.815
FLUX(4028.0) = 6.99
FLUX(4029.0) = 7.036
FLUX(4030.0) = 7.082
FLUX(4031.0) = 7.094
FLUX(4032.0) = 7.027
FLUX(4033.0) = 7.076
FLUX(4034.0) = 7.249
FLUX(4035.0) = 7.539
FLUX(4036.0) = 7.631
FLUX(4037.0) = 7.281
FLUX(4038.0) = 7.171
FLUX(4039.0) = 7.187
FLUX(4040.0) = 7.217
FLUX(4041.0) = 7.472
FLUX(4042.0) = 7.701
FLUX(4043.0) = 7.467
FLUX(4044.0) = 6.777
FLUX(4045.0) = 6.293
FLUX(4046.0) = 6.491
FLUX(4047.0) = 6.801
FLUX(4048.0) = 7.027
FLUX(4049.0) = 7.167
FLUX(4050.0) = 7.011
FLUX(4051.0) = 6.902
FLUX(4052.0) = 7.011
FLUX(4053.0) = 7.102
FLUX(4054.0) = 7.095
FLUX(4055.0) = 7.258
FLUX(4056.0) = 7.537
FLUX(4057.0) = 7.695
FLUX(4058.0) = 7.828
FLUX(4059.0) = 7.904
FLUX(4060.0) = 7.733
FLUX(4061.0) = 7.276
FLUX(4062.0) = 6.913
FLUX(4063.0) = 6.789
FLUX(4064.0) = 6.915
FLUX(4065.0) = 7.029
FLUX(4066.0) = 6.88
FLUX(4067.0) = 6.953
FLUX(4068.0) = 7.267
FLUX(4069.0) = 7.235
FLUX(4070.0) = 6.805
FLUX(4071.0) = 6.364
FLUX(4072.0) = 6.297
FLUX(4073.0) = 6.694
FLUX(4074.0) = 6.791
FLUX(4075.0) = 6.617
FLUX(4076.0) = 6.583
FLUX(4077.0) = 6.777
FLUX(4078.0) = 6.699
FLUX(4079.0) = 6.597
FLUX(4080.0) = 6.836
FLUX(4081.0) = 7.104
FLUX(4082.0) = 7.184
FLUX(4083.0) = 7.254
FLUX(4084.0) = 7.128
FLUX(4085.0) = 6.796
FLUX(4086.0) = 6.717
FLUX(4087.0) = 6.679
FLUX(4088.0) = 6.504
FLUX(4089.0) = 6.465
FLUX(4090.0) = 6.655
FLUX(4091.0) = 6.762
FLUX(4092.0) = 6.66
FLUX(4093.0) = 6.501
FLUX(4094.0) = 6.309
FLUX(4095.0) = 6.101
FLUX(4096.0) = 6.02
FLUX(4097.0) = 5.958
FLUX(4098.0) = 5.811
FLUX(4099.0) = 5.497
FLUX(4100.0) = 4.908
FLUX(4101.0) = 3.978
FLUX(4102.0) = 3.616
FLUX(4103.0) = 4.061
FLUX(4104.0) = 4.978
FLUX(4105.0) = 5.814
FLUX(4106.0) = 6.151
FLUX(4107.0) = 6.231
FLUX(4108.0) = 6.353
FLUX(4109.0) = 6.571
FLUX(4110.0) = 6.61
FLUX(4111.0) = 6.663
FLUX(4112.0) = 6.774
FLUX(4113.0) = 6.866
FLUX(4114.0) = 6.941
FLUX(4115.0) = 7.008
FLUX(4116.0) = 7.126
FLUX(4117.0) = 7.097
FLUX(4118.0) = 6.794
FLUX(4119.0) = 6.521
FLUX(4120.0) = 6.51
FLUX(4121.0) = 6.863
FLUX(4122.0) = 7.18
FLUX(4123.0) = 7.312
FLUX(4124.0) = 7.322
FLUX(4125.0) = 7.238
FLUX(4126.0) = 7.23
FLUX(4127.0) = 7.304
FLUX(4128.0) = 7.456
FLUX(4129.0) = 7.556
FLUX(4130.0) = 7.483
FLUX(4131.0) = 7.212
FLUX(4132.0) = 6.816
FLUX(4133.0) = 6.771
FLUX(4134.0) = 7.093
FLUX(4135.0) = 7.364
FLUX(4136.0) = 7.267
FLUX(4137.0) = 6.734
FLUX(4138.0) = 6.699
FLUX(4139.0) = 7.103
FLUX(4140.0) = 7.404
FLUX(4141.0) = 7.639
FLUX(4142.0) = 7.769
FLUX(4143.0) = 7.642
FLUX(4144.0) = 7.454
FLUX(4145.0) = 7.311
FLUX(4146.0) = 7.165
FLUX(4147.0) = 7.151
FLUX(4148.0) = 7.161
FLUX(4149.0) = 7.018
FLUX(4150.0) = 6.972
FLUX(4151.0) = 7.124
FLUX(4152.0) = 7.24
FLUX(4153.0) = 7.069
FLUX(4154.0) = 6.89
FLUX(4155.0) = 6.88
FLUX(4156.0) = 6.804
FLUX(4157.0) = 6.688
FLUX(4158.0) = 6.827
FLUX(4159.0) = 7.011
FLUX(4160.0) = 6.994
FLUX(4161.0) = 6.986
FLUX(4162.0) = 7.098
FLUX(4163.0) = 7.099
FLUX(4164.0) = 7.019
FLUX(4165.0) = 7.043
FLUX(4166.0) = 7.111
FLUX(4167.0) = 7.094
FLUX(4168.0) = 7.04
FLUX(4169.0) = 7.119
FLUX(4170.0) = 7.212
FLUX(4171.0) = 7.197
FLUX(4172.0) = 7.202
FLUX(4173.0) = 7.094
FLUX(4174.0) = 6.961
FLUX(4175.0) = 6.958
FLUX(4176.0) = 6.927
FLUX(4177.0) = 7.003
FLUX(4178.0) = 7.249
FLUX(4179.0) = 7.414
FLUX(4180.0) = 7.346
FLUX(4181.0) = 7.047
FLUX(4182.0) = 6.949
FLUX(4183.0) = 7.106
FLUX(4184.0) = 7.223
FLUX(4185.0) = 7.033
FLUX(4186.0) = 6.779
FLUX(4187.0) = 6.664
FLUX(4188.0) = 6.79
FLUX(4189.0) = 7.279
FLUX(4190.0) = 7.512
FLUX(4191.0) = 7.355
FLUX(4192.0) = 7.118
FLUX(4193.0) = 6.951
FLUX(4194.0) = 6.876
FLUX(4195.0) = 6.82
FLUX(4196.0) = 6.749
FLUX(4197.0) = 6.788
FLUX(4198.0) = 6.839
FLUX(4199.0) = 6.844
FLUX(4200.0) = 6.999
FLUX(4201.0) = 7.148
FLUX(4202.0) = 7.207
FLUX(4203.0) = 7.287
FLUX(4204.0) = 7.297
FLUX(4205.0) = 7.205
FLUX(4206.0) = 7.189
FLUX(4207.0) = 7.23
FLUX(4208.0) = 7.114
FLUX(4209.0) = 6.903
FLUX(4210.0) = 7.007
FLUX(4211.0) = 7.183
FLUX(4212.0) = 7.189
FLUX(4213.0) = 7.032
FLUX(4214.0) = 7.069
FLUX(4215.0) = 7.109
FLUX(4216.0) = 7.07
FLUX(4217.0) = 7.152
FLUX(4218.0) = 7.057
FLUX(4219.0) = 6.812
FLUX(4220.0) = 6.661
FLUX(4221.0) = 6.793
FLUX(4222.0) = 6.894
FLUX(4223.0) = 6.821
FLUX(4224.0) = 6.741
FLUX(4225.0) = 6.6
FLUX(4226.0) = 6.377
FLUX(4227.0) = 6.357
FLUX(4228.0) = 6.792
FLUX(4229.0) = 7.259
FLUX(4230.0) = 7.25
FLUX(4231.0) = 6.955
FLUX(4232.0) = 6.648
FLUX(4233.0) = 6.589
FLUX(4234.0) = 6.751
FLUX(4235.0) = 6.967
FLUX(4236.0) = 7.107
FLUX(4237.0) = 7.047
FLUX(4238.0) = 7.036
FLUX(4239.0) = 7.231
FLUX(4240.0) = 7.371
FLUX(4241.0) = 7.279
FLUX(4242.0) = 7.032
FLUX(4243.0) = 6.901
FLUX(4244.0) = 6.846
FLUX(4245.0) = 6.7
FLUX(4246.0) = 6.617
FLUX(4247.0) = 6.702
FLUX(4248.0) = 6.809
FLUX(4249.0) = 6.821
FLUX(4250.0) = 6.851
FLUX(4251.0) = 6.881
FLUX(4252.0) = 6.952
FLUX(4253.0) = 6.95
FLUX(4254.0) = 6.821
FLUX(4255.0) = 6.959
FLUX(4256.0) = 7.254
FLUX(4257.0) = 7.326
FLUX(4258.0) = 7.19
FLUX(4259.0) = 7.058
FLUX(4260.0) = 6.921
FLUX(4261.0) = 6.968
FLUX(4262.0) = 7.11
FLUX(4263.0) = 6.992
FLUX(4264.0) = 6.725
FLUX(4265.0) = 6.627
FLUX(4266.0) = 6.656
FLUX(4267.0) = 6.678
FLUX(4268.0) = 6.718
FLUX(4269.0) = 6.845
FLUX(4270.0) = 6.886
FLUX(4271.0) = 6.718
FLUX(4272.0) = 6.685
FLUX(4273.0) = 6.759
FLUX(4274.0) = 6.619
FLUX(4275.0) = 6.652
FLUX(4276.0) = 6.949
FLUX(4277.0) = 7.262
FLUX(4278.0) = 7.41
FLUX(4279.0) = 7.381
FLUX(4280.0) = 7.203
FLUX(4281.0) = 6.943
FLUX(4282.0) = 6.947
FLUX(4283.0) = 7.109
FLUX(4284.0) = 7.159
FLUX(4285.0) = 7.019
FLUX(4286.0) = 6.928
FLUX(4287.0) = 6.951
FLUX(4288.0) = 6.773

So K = 1.16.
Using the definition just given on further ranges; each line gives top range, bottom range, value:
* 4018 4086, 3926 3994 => 1.28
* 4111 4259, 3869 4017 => 1.27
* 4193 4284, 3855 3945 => 1.32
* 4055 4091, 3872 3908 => 1.25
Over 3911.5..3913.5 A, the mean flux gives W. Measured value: 7.16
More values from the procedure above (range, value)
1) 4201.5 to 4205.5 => 7.25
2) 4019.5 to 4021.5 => 7.44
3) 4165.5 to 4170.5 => 7.12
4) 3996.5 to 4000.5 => 6.87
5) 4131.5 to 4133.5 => 6.79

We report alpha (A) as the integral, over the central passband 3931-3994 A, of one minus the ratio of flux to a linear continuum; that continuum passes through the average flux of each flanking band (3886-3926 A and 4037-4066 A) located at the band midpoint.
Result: 8.7 A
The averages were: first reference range 6.38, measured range 5.77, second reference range 7.17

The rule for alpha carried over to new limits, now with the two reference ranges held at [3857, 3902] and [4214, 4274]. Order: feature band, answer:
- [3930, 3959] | 2.5 A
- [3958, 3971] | 4.4 A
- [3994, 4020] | -2.2 A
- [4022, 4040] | -1.5 A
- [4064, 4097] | -0.4 A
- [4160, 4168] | -0.3 A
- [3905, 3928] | -2.2 A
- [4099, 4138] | 0.8 A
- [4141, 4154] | -1.0 A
